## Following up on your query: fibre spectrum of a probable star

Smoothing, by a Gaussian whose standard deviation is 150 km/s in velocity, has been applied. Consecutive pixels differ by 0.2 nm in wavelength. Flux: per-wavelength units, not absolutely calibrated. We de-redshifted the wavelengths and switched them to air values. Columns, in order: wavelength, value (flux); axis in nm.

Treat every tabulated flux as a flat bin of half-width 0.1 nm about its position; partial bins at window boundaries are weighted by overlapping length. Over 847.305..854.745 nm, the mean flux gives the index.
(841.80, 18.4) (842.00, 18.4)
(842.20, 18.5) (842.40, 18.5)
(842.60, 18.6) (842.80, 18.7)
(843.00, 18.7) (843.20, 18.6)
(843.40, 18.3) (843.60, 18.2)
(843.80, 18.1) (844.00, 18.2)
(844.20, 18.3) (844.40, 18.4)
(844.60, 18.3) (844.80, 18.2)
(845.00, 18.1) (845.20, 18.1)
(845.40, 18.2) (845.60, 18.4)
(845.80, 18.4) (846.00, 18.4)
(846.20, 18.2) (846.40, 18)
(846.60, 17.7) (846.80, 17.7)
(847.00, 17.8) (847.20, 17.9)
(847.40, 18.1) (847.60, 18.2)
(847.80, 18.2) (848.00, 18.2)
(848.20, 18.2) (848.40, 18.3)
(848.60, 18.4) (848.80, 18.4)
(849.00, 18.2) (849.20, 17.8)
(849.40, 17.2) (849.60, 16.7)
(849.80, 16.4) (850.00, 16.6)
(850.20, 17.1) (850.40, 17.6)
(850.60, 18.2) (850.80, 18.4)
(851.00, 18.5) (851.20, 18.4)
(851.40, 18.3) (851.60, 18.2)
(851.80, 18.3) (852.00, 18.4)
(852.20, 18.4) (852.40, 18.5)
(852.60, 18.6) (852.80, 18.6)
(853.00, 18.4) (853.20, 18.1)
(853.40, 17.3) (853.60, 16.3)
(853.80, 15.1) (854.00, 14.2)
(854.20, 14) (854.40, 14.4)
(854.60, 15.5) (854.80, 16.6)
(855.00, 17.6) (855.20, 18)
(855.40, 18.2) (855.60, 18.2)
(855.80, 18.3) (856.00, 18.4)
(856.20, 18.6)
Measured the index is 17.5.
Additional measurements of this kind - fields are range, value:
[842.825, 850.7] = 18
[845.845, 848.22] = 18.1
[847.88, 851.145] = 17.8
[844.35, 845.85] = 18.3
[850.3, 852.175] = 18.3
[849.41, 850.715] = 17.1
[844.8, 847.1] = 18.1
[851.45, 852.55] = 18.4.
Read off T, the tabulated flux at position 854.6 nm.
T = 15.5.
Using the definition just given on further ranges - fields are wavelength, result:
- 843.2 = 18.6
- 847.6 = 18.2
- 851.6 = 18.2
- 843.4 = 18.3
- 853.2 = 18.1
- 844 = 18.2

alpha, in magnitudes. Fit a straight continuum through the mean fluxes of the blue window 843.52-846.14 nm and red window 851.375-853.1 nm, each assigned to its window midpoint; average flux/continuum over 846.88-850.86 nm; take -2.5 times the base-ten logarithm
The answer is 0.033 mag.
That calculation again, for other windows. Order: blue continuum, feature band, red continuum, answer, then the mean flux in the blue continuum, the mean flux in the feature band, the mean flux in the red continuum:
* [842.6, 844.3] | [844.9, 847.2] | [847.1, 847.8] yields 0.01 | 18.4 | 18.1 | 18.1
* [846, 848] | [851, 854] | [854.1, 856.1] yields -0.03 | 18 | 17.8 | 16.9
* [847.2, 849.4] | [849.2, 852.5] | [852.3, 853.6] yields 0.02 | 18.1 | 17.8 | 18.1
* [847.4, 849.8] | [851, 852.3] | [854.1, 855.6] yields -0.07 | 17.9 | 18.3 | 16.5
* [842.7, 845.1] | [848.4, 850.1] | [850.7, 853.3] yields 0.05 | 18.3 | 17.5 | 18.4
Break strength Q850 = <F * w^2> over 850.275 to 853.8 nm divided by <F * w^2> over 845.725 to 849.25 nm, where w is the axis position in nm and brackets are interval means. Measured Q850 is 1.01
